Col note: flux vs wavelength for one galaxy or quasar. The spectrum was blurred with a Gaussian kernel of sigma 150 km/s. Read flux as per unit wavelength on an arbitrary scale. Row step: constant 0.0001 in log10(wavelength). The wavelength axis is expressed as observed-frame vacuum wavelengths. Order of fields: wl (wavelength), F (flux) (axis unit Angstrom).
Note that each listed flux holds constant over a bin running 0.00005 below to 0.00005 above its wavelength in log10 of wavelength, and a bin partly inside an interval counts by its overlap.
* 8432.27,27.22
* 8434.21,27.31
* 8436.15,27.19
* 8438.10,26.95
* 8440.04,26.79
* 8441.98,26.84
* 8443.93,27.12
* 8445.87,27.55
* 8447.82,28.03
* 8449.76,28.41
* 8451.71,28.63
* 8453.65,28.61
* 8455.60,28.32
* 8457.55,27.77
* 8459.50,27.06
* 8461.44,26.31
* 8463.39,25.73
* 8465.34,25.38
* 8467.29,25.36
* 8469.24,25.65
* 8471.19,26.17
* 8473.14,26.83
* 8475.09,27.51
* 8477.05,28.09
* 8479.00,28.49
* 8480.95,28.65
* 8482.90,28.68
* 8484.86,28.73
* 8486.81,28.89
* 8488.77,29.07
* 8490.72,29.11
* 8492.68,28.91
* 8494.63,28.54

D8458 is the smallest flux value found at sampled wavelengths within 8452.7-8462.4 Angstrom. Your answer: 26.31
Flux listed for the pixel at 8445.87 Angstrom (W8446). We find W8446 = 27.55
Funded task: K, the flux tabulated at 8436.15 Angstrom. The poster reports 27.19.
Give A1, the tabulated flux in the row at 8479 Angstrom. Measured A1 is 28.49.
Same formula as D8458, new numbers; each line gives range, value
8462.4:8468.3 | 25.36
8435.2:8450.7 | 26.79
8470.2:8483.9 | 26.17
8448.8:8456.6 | 28.32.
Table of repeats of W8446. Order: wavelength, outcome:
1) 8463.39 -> 25.73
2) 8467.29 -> 25.36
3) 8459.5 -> 27.06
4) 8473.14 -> 26.83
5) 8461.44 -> 26.31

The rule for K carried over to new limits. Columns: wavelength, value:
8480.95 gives 28.65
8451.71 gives 28.63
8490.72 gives 29.11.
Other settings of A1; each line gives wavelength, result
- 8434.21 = 27.31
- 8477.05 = 28.09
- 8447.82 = 28.03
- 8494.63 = 28.54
